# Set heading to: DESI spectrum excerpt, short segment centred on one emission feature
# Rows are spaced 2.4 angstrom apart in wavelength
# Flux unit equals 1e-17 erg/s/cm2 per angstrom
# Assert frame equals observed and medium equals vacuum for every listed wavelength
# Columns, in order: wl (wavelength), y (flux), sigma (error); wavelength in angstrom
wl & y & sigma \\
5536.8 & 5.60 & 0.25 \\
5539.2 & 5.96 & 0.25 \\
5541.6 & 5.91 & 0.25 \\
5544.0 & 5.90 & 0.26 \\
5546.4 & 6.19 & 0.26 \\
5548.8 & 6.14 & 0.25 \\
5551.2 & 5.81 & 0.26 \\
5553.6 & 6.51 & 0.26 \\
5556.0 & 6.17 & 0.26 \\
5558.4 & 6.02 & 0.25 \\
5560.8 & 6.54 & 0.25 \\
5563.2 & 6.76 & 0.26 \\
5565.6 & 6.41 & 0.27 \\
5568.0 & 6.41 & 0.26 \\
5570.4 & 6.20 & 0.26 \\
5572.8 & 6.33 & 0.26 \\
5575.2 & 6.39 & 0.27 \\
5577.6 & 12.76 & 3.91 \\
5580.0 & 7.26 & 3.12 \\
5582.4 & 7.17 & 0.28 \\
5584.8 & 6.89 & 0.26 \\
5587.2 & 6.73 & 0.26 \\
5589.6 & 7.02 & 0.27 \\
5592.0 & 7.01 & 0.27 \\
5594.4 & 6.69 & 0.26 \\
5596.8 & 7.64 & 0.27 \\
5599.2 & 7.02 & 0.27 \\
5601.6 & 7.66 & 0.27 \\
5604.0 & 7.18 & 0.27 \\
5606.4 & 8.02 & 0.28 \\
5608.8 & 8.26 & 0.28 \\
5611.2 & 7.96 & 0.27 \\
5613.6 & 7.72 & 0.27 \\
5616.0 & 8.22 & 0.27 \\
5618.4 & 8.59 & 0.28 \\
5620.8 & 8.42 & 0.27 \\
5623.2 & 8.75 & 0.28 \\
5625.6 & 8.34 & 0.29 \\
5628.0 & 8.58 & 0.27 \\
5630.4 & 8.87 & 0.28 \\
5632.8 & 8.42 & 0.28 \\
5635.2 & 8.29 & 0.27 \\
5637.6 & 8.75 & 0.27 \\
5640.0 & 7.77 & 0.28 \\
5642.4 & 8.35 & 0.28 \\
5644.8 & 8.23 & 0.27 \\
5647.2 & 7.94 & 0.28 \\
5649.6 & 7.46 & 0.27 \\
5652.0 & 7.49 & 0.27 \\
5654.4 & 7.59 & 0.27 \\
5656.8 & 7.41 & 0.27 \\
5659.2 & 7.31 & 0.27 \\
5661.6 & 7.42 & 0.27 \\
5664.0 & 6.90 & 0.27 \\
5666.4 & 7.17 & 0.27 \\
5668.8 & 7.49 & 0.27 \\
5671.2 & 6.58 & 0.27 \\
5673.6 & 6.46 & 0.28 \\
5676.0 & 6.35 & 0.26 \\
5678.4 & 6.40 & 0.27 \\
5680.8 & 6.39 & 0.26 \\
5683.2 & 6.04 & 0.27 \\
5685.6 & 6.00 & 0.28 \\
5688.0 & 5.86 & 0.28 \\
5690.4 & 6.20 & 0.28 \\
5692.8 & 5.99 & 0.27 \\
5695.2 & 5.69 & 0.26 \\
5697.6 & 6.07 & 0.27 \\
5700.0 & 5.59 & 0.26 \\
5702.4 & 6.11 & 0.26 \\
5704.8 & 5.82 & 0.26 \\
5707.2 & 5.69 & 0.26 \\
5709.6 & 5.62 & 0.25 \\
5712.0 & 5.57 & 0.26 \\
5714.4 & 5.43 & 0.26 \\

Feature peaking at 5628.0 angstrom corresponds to Mg II 2798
